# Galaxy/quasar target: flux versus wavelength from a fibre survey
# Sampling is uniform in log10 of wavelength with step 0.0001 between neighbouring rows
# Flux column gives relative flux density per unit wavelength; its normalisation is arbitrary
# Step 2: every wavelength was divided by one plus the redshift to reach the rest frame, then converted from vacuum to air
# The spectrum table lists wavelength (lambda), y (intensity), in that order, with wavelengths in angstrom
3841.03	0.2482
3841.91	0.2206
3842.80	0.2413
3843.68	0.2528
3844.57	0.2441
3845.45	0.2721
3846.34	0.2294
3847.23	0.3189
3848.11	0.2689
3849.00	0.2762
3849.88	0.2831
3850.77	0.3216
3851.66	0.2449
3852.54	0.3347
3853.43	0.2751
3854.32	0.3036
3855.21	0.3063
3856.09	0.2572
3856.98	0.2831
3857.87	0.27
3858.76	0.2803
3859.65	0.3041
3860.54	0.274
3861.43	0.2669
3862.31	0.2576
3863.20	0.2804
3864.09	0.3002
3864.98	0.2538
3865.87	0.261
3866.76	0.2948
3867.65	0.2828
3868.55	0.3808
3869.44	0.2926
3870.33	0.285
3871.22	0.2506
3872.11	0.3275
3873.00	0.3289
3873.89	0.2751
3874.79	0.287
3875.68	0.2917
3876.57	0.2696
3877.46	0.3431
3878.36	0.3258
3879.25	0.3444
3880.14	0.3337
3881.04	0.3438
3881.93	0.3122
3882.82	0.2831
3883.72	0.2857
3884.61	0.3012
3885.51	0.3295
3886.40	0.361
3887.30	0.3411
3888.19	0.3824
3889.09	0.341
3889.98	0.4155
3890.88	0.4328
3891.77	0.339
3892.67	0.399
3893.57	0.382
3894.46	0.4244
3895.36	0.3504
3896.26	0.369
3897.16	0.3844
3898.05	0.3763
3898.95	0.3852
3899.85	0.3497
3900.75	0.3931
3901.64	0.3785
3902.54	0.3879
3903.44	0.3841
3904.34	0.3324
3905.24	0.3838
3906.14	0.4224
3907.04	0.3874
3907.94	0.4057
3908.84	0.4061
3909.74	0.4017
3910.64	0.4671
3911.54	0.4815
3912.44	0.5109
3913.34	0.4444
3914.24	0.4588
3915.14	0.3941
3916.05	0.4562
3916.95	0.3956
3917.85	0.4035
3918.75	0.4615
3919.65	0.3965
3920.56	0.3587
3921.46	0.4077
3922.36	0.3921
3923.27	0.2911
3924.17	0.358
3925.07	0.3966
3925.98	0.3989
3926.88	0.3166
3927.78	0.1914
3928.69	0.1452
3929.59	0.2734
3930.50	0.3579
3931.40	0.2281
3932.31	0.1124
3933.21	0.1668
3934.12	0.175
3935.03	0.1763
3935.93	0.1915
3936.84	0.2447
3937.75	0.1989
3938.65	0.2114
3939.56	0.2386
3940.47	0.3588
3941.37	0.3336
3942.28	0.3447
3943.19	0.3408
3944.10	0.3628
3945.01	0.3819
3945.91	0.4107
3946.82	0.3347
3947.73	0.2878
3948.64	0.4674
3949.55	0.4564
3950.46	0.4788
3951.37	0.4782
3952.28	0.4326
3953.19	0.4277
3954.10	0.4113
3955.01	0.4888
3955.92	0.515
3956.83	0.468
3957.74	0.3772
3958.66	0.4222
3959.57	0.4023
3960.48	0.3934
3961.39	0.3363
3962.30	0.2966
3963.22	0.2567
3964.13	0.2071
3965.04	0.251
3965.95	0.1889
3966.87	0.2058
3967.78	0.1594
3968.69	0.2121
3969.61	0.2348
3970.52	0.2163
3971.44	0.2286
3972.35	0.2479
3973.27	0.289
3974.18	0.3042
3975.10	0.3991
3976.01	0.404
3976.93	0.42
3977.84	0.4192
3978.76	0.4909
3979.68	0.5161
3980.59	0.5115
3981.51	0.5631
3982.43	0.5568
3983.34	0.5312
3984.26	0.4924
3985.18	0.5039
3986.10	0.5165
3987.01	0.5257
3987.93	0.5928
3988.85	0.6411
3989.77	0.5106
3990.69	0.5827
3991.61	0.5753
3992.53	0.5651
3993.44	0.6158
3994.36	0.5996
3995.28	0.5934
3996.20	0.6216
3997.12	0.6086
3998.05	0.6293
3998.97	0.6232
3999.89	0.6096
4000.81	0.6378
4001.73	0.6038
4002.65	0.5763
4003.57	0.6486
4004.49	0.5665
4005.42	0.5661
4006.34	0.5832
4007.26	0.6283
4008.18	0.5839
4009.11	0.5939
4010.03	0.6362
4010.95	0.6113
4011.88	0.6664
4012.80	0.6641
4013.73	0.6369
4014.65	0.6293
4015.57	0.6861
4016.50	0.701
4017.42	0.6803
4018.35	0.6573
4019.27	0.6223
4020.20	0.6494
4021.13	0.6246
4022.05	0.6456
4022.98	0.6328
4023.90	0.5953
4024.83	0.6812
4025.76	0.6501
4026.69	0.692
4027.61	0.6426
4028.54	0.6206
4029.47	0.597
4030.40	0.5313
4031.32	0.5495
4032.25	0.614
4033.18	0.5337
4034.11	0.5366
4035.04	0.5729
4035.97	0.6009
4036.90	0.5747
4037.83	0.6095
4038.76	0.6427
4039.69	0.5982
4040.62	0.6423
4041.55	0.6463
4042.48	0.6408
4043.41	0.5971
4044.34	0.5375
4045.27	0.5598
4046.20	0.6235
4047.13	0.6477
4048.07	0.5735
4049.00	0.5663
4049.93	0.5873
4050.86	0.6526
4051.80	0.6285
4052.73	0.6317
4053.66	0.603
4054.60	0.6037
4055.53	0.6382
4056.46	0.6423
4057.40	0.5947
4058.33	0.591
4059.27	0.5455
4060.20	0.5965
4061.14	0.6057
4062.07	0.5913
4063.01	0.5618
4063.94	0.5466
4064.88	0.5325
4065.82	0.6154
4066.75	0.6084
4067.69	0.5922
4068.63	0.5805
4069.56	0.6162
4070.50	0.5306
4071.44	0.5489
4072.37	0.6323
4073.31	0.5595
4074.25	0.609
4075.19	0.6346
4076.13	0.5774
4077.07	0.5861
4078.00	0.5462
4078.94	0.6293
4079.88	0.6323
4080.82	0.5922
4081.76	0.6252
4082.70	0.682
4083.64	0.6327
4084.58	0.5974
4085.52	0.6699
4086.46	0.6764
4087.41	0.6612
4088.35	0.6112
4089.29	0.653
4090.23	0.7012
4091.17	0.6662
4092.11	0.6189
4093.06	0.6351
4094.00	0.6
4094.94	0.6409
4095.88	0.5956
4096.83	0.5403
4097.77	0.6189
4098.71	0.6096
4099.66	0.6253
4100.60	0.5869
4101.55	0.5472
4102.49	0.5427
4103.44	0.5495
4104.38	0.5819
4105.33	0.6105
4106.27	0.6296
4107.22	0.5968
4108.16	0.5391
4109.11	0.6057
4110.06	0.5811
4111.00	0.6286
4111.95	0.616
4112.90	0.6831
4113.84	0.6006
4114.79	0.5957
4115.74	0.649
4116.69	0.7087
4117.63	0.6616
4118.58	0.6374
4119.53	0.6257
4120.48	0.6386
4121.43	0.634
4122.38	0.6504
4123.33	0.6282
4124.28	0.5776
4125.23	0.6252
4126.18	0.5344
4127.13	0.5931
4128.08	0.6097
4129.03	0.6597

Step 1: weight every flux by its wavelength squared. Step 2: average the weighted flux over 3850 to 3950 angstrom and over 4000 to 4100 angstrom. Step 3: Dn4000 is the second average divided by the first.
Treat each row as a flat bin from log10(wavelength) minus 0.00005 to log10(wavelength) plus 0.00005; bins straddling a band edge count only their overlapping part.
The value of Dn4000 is 1.98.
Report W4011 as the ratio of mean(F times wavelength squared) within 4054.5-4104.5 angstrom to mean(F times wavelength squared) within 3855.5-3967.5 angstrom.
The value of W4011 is 1.9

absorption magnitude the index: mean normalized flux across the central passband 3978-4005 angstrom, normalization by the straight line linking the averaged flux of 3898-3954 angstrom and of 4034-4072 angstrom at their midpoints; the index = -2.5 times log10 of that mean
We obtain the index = -0.19 mag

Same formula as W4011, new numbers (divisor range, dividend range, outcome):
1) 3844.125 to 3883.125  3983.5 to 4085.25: 2.26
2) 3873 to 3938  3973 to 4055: 1.79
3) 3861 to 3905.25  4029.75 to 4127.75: 2.00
